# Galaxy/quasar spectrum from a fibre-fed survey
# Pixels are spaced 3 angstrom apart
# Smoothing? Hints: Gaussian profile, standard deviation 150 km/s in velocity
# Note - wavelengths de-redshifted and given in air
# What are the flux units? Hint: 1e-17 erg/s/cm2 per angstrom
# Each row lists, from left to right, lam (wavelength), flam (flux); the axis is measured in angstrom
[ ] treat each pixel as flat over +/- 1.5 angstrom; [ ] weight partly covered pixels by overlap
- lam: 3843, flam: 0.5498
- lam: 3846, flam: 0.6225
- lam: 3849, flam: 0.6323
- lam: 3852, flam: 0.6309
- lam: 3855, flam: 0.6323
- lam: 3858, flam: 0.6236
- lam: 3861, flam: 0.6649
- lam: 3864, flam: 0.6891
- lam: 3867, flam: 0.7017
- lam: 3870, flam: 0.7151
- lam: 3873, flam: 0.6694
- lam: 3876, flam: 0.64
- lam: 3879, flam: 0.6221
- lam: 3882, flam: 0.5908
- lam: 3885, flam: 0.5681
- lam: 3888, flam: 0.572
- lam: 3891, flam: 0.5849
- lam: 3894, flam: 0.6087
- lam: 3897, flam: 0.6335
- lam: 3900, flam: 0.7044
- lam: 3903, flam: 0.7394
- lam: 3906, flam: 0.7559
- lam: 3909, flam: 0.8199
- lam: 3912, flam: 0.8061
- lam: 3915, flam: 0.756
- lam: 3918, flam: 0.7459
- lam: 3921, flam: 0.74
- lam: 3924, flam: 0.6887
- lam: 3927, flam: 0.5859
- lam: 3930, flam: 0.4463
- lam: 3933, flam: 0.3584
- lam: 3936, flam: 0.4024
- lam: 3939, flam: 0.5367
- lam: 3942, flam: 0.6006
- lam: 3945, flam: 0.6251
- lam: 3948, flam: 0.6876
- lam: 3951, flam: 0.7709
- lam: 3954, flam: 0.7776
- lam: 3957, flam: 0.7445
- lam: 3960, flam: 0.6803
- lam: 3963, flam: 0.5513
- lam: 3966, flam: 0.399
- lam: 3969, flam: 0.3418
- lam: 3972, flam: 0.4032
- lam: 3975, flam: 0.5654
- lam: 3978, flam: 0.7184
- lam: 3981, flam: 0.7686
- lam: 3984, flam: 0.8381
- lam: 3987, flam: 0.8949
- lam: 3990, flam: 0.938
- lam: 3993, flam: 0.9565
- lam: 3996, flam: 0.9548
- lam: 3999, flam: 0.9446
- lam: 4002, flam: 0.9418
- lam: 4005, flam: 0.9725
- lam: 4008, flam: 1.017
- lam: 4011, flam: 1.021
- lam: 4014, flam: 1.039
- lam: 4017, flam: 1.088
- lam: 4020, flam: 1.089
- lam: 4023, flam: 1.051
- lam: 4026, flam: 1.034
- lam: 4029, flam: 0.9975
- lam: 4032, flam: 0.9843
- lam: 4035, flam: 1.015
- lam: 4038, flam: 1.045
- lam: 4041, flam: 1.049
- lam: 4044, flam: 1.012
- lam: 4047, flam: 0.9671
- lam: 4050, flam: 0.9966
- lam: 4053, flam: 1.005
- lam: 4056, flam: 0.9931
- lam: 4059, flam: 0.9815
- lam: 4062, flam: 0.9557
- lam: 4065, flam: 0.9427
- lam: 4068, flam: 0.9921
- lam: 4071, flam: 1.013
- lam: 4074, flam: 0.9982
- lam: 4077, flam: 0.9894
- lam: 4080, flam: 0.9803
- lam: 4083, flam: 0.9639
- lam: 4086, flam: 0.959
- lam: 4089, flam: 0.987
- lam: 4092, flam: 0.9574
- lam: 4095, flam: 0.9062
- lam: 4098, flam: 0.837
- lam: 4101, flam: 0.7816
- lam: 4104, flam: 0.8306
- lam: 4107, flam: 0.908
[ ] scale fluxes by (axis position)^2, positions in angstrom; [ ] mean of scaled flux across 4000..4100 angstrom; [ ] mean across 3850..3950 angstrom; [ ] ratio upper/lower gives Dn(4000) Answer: 1.67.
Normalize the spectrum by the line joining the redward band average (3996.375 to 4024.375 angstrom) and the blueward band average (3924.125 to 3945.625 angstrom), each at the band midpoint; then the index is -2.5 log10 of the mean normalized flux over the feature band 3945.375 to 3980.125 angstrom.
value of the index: 0.13 mag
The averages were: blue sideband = 0.515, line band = 0.607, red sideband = 1.02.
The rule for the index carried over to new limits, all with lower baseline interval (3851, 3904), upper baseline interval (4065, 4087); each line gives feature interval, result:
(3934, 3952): 0.27 mag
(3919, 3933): 0.22 mag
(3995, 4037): -0.15 mag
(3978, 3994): -0.04 mag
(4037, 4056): -0.09 mag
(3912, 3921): -0.07 mag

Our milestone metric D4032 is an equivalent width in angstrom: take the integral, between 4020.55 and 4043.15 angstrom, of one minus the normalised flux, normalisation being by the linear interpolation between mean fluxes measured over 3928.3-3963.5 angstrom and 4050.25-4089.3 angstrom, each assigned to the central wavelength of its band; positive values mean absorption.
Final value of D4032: -4.3 angstrom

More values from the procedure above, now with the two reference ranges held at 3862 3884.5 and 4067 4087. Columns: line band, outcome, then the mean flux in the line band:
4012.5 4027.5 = -2.80 angstrom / 1.06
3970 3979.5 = 3.13 angstrom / 0.551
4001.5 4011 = -1.26 angstrom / 0.988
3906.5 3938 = 4.09 angstrom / 0.637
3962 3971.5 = 4.54 angstrom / 0.421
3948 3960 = 0.66 angstrom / 0.744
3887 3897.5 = 1.37 angstrom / 0.598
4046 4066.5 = -0.55 angstrom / 0.978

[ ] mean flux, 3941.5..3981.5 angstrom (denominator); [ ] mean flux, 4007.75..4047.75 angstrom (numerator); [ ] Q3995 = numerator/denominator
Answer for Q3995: 1.68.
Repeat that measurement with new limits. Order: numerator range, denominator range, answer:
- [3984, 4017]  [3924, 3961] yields 1.60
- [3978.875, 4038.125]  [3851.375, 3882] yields 1.49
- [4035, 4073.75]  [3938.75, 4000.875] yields 1.41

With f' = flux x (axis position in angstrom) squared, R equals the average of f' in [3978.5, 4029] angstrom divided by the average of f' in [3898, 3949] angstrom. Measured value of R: 1.56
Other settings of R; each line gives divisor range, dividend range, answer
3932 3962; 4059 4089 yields 1.67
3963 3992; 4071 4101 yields 1.53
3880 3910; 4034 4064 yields 1.65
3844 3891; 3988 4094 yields 1.71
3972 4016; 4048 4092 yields 1.15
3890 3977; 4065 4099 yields 1.67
